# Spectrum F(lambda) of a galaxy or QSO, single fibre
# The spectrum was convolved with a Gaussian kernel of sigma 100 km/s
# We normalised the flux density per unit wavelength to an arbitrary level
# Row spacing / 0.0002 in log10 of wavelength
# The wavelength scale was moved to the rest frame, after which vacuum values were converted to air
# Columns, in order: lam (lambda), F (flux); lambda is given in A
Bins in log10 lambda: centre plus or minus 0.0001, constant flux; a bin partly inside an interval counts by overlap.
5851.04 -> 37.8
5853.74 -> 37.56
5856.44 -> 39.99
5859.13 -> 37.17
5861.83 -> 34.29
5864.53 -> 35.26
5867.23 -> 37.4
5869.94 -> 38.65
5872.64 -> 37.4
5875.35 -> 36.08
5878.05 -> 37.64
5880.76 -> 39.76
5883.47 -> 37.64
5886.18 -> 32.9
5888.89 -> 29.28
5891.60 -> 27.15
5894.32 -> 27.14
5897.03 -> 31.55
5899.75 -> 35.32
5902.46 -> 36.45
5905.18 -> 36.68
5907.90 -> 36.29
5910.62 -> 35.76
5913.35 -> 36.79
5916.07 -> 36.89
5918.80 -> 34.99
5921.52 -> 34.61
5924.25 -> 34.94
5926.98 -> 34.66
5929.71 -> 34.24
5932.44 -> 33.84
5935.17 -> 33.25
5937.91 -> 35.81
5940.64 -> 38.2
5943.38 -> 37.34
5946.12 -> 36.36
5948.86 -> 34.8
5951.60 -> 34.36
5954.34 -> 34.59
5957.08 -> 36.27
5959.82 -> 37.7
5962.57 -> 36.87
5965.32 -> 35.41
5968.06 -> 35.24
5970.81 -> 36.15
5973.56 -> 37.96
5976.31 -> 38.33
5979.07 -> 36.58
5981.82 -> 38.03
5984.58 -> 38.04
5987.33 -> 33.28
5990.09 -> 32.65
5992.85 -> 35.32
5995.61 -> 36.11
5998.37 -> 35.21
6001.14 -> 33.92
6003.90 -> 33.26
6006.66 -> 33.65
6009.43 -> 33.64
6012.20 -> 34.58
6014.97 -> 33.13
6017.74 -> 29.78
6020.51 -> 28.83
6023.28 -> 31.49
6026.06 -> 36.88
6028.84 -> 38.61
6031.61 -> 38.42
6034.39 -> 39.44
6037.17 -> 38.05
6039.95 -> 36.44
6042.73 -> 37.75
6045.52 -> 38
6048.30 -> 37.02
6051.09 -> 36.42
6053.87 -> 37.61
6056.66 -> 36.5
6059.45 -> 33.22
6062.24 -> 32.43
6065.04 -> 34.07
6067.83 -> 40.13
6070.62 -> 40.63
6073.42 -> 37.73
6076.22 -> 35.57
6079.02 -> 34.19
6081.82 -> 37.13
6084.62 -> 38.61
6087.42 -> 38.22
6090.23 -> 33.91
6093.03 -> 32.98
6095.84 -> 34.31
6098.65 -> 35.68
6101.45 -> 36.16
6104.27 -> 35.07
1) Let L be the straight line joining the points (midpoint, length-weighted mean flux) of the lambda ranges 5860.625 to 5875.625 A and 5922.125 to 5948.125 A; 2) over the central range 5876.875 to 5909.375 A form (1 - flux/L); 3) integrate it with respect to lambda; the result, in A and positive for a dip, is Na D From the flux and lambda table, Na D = 1.9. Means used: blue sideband 36.5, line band 34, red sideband 35.4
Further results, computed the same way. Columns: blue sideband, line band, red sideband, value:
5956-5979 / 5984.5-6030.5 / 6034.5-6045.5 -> 4.12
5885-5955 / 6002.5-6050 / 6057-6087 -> 0.78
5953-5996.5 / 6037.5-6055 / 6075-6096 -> -0.68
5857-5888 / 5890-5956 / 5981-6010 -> 2.32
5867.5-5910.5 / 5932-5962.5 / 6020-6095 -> -0.41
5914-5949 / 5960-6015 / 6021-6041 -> 1.00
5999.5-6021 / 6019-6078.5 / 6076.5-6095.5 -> -3.66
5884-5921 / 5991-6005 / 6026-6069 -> 0.43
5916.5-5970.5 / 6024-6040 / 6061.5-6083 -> -0.70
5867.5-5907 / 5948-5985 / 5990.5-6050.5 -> -1.55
